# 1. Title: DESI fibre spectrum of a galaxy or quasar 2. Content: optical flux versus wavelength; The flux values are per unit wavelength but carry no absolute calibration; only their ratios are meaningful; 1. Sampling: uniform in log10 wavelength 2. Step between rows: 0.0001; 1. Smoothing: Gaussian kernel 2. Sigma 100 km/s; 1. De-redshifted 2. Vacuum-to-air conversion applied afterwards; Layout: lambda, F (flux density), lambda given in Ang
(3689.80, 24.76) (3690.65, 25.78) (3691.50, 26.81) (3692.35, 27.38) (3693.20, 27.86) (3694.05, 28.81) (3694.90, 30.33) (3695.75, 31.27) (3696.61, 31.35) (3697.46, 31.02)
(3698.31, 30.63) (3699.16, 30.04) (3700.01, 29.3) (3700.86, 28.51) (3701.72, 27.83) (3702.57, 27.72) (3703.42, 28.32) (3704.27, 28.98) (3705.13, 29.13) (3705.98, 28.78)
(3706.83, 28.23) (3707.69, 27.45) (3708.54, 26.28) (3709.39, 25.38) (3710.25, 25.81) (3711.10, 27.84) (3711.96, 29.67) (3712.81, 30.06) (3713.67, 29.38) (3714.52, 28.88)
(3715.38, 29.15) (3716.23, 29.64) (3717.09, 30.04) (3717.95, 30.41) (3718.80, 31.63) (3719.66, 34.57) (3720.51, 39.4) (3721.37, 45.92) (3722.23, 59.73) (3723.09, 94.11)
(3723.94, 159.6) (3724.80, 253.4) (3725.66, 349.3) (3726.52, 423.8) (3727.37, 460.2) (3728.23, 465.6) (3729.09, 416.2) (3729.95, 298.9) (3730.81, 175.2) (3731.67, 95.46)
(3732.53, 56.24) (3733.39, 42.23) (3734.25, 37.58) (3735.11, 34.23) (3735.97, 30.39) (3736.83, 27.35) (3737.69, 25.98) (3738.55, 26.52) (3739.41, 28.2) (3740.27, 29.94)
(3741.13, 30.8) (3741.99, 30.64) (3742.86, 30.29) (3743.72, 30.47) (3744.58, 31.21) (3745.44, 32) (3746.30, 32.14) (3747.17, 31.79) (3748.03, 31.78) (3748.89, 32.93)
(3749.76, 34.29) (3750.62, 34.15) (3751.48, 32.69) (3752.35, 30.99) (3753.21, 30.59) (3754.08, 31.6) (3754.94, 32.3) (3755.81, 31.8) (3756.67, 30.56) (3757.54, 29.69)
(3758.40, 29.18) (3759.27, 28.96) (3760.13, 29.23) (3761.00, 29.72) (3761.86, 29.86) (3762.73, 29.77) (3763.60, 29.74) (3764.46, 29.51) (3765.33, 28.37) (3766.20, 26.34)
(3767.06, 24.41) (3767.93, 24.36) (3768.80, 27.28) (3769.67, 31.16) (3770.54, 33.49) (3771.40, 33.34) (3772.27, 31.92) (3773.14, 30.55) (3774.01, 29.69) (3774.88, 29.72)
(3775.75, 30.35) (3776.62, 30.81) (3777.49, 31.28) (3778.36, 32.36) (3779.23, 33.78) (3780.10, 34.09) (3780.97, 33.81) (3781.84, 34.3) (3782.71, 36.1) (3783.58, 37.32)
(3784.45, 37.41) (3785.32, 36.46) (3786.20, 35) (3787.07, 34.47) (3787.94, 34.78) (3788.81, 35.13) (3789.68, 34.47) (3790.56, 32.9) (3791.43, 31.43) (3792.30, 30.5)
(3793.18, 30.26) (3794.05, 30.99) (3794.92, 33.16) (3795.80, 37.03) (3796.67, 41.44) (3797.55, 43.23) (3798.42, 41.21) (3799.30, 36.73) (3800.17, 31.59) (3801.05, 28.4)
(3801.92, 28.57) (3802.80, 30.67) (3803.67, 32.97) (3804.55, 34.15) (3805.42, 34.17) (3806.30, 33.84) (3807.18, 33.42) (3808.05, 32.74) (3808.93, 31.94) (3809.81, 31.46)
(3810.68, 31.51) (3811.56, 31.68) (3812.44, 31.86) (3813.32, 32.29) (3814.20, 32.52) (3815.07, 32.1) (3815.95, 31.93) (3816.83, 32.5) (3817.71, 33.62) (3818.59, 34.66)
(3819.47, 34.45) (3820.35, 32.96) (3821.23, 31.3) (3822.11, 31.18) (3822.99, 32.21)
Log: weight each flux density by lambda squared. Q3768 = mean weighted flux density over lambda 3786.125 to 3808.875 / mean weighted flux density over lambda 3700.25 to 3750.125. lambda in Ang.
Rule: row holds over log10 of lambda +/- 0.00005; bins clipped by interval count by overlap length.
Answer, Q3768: 0.4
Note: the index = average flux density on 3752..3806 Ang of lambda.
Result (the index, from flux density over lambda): 32.2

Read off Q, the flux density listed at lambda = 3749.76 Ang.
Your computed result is 34.29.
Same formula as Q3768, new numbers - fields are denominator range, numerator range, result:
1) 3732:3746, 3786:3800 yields 1.09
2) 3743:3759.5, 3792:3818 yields 1.09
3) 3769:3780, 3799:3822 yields 1.05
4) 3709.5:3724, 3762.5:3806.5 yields 0.82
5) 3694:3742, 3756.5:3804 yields 0.40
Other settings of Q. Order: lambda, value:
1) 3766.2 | 26.34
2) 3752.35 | 30.99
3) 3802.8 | 30.67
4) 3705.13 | 29.13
